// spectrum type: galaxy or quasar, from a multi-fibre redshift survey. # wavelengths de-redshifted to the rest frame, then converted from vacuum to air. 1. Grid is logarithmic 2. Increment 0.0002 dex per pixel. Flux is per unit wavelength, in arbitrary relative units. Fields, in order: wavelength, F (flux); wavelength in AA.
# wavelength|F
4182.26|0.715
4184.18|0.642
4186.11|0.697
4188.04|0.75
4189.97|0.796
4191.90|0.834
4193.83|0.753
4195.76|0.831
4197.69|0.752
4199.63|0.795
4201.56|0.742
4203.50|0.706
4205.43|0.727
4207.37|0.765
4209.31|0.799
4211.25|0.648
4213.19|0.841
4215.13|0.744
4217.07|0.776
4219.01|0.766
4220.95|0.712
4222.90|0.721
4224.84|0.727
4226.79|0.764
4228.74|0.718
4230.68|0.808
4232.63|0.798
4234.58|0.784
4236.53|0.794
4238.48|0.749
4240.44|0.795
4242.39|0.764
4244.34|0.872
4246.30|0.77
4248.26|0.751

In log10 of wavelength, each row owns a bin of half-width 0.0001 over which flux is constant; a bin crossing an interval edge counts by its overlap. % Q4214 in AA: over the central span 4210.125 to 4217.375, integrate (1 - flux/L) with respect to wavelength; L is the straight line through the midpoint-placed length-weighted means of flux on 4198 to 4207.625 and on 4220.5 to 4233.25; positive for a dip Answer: 0.0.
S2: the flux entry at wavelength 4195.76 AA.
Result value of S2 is 0.831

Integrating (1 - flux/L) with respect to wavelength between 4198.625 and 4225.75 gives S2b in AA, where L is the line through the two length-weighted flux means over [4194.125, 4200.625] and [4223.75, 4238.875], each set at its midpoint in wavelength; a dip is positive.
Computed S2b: 1.1 AA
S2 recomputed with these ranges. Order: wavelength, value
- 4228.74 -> 0.718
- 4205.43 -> 0.727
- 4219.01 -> 0.766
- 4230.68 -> 0.808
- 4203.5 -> 0.706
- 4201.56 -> 0.742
